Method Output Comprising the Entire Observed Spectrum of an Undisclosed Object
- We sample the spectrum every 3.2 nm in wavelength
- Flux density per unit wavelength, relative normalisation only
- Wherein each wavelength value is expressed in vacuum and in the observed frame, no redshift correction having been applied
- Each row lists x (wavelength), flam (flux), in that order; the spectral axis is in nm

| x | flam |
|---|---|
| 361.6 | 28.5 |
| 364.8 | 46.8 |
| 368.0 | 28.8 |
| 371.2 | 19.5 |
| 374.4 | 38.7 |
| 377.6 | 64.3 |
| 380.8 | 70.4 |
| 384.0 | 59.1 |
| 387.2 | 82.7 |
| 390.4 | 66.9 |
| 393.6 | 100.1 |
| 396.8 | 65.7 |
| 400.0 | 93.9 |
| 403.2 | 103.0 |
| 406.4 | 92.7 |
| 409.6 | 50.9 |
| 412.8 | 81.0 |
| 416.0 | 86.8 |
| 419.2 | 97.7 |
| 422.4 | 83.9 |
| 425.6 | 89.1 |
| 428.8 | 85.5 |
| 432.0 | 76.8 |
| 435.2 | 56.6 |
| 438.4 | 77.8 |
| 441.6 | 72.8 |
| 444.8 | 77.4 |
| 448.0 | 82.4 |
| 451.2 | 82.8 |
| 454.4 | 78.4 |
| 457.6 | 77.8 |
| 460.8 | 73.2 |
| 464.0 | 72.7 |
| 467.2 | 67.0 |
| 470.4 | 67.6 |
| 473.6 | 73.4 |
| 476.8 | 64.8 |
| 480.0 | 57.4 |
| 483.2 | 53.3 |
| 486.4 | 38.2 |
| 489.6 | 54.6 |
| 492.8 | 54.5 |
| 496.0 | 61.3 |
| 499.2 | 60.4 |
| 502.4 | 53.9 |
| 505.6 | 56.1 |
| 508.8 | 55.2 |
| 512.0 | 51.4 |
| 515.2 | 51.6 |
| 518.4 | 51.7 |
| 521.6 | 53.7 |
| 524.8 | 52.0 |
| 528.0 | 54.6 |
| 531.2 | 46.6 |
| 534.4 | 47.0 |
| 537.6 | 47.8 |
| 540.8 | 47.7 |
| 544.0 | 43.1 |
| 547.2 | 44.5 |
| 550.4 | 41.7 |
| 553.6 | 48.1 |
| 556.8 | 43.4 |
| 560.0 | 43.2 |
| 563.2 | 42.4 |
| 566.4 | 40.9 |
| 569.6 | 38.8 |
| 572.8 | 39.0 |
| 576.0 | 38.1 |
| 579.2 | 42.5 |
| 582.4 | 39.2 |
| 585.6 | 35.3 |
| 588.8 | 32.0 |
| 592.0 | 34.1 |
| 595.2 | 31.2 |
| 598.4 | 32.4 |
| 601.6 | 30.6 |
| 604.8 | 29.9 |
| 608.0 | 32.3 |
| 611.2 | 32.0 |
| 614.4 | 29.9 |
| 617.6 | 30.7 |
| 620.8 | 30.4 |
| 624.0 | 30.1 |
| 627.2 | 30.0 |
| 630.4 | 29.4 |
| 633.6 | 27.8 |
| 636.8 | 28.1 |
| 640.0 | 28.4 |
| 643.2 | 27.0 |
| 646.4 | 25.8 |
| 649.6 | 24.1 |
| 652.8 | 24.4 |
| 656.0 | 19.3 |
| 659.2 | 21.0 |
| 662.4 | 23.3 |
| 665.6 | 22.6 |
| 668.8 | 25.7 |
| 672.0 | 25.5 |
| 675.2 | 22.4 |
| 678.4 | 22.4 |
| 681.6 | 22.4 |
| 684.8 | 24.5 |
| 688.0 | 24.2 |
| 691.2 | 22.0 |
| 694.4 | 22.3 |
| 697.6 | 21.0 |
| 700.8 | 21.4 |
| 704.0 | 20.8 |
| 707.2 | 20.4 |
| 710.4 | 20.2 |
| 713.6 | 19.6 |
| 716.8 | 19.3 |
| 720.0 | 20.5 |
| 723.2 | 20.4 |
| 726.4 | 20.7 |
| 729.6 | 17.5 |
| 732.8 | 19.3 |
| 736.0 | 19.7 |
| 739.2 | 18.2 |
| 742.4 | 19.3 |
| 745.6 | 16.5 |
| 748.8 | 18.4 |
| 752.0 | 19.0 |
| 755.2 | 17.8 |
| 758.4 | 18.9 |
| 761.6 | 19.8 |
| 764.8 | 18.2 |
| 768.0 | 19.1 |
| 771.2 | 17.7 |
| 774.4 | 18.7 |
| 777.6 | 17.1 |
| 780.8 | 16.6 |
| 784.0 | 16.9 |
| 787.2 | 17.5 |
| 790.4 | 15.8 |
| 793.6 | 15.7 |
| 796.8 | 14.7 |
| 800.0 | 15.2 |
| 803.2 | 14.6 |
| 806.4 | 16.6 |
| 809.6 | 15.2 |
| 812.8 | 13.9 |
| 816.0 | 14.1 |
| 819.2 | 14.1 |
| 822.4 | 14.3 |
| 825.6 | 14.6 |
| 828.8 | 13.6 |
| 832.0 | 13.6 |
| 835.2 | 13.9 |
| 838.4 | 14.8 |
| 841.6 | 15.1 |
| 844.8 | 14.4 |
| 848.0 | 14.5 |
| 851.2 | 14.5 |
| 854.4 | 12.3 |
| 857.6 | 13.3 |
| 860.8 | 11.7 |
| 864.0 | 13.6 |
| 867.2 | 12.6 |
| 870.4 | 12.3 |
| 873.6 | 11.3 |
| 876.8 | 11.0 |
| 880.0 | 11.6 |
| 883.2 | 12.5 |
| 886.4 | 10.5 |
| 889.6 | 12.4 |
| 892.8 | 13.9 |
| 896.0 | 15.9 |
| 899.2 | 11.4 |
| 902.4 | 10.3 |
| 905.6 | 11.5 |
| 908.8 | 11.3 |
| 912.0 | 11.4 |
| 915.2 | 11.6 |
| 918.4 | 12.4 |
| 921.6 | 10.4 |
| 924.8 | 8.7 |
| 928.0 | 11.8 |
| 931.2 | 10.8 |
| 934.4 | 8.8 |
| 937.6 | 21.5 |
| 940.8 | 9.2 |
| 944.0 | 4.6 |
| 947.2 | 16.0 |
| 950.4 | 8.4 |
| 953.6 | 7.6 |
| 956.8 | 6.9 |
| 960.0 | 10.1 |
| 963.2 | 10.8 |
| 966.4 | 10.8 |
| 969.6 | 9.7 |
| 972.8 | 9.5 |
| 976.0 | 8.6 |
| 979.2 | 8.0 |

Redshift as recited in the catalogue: 0.000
